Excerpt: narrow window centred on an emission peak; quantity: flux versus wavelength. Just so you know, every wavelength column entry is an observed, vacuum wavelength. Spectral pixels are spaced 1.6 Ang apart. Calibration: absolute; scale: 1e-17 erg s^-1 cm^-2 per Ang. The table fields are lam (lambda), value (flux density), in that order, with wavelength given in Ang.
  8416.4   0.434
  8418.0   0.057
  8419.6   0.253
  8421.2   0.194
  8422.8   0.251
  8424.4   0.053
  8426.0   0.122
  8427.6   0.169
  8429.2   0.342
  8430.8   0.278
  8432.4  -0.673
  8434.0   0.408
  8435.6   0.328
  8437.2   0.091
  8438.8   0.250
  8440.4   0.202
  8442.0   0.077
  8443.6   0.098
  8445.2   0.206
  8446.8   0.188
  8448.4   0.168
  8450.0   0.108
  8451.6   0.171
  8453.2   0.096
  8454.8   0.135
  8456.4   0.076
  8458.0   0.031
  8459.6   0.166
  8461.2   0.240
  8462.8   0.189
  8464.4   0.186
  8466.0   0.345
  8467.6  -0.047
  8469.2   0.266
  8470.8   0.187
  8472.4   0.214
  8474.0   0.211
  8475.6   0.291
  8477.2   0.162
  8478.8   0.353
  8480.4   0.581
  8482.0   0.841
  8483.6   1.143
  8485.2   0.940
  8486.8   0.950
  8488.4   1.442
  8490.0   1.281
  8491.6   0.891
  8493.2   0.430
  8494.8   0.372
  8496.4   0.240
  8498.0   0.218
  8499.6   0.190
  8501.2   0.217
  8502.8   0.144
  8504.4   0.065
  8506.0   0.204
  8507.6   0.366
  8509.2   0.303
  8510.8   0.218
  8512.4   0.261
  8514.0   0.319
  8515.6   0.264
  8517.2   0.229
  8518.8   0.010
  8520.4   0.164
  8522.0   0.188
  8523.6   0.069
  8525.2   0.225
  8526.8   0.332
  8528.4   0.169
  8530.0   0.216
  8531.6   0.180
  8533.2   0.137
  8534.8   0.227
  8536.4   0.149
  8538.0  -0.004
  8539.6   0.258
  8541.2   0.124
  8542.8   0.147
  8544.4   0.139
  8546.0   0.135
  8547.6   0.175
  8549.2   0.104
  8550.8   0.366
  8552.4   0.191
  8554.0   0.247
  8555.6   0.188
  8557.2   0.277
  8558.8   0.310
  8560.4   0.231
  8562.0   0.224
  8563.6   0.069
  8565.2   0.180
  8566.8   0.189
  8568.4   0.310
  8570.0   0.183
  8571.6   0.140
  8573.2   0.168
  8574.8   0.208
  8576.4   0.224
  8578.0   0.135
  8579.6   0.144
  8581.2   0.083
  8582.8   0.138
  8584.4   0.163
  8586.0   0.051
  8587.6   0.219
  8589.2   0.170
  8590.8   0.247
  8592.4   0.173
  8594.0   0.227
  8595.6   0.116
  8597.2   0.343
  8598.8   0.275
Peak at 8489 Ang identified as [O II]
